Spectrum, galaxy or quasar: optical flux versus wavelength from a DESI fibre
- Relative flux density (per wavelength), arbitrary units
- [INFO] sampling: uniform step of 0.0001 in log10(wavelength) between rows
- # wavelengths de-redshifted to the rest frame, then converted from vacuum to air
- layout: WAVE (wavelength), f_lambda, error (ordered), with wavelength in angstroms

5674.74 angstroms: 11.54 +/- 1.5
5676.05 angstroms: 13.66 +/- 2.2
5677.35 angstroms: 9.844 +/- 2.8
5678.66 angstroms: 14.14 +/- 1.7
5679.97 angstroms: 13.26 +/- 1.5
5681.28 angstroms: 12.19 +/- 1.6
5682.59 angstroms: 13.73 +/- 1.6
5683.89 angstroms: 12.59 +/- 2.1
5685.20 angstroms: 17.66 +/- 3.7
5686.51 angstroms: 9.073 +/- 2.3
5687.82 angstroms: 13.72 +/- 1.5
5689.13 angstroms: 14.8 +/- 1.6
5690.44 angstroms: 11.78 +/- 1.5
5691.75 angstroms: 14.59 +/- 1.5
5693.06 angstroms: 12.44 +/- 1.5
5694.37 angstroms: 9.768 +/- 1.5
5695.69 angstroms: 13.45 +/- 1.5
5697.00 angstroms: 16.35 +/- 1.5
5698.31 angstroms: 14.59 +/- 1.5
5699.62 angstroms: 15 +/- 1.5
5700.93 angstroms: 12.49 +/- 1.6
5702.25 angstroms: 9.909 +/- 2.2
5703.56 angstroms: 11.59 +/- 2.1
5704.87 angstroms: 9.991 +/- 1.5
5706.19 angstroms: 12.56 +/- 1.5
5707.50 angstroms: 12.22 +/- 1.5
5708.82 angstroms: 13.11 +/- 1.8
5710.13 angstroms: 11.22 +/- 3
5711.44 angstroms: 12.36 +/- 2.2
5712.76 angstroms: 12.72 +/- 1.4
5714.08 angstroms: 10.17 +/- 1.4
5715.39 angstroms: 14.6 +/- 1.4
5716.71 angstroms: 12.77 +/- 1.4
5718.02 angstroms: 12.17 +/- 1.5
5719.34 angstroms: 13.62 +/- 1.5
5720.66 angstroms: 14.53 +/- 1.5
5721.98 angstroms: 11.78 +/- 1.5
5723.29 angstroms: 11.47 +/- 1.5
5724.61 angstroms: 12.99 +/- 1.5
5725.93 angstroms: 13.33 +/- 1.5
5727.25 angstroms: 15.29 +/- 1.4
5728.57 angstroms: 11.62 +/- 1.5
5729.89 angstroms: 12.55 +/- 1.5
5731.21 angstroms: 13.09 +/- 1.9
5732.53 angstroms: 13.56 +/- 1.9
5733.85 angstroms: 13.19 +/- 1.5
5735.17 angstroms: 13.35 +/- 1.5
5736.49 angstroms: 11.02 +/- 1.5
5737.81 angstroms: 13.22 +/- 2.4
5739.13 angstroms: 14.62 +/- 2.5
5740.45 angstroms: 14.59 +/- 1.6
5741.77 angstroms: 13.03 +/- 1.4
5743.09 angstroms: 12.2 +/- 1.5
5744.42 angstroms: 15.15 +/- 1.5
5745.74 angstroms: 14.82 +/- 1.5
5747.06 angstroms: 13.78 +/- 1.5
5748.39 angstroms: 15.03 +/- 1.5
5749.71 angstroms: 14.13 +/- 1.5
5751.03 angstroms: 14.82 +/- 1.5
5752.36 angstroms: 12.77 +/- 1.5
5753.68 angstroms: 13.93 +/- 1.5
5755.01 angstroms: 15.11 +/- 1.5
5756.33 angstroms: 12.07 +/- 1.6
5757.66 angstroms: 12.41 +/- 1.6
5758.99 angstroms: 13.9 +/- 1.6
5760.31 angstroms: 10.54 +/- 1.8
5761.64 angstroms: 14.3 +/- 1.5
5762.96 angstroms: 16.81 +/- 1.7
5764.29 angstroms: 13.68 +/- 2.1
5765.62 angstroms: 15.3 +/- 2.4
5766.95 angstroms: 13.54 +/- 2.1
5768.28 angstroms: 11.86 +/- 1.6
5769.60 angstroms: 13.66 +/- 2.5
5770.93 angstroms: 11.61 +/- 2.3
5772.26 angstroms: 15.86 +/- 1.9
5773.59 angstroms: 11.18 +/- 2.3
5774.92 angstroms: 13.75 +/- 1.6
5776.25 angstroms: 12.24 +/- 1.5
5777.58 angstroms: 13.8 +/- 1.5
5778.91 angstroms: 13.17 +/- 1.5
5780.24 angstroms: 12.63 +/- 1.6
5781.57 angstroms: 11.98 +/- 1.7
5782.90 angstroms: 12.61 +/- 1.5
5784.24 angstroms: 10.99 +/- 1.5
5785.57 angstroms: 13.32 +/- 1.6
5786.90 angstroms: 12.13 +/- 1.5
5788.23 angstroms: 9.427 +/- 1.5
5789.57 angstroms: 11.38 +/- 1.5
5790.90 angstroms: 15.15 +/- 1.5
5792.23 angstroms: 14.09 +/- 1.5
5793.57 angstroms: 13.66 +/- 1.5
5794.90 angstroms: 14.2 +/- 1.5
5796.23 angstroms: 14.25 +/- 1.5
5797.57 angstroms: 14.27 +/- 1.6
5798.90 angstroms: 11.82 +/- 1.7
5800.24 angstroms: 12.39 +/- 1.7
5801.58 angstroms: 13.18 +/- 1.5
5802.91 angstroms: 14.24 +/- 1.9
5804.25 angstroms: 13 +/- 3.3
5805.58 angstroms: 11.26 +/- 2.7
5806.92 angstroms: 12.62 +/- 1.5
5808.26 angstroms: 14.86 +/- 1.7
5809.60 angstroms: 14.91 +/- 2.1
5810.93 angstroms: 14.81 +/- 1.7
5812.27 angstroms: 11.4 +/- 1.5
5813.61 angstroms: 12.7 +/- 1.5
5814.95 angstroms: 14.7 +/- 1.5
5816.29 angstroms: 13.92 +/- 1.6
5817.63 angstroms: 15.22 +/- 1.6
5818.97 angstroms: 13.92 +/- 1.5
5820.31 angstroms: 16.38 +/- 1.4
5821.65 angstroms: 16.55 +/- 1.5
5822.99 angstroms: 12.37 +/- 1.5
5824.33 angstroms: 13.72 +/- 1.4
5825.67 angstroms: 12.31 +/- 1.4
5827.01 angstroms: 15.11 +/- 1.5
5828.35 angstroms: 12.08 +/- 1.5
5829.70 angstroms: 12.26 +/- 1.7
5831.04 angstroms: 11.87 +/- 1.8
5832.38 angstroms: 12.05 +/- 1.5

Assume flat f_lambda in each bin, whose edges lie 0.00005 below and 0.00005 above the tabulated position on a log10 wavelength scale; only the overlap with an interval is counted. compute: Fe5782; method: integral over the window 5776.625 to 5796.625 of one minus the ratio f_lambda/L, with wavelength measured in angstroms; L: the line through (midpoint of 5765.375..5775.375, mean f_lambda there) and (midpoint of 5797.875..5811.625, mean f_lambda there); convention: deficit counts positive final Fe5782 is 0.70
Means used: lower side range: 13.3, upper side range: 13.3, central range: 12.8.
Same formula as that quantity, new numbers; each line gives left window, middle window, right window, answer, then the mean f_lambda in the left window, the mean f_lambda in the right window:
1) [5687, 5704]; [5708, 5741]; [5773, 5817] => 0.4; 13.1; 13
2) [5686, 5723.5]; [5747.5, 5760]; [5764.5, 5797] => -0.8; 12.6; 13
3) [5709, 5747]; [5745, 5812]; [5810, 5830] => 0.8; 13.1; 13.9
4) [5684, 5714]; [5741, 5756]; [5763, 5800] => -1.3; 12.7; 13.1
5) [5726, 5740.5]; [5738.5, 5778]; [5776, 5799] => -1.8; 13.2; 12.9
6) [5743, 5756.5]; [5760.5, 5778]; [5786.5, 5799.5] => 0.1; 14.1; 13.1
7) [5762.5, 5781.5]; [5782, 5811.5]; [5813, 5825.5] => 1.7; 13.4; 14.3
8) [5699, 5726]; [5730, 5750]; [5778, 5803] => -1.7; 12.4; 12.9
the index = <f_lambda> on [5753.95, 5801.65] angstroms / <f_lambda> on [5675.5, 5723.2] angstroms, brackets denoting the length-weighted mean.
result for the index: 1.0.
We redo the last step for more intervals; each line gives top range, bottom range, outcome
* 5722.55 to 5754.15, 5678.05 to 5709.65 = 1.04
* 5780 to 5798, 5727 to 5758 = 0.95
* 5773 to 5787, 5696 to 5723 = 0.99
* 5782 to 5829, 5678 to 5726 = 1.04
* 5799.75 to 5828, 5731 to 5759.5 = 1.01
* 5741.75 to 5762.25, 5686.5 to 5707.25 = 1.07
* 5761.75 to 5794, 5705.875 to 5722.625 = 1.04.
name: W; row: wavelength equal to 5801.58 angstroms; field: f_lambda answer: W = 13.18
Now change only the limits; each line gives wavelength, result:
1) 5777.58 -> 13.8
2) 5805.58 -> 11.26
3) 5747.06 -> 13.78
